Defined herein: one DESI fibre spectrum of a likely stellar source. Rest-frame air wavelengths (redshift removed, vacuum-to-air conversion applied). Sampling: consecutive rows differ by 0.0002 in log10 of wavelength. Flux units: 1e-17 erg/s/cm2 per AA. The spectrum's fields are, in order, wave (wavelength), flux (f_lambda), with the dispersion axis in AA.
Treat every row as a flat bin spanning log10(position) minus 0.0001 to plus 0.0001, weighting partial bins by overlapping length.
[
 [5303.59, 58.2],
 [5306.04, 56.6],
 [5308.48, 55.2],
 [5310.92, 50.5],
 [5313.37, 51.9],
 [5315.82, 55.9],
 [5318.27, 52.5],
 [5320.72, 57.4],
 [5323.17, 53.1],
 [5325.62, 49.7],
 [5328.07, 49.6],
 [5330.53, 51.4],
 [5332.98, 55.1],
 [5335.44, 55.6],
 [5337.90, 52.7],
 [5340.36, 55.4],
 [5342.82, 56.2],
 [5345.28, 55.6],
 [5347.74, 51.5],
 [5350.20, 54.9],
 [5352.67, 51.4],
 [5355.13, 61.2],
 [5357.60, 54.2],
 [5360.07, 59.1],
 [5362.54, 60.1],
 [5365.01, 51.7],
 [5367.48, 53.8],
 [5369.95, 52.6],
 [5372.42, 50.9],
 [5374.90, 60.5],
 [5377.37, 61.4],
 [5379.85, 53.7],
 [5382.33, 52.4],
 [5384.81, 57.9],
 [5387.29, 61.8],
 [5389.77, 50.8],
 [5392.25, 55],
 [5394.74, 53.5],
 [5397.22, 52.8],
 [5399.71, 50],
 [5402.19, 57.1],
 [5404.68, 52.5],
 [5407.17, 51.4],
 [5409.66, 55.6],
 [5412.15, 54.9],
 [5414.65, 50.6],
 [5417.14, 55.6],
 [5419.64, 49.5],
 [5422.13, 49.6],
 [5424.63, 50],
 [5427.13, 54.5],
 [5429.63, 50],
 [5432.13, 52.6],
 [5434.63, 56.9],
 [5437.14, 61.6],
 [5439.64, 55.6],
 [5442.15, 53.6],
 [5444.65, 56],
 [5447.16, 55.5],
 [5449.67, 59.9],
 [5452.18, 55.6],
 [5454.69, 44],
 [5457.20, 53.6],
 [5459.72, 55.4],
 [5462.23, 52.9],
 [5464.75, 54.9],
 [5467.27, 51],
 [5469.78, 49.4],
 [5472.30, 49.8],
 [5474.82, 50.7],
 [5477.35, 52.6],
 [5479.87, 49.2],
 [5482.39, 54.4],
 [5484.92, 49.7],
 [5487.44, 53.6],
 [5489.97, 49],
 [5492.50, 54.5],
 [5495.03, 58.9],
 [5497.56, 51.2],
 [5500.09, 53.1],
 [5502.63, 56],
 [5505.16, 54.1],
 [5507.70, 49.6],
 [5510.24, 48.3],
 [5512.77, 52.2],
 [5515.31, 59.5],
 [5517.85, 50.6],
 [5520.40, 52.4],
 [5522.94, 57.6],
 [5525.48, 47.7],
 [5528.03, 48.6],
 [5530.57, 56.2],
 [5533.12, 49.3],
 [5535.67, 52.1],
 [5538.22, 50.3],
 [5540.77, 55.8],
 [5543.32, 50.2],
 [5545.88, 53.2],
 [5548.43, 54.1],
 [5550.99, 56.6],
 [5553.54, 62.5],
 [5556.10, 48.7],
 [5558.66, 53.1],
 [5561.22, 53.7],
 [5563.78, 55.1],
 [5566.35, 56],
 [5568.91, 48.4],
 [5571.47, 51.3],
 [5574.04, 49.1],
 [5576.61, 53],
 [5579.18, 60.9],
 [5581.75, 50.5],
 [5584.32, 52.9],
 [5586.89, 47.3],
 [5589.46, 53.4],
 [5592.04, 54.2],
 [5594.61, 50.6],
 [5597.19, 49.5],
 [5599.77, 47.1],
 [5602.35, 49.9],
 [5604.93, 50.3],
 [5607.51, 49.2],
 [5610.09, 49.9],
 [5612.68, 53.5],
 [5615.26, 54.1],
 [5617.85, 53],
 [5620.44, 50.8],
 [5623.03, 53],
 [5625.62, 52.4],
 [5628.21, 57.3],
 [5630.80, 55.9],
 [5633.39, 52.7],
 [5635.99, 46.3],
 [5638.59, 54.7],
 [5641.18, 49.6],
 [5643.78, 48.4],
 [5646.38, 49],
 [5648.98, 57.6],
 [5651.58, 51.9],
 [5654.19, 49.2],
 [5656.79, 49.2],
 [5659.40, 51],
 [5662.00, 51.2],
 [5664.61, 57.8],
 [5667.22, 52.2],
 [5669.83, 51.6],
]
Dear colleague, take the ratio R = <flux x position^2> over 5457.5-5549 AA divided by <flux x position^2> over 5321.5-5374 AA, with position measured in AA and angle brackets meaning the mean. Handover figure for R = 1.0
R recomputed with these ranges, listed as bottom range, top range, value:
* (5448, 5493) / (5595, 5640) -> 1.04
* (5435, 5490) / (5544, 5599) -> 1.03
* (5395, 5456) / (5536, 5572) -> 1.05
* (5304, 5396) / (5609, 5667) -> 1.06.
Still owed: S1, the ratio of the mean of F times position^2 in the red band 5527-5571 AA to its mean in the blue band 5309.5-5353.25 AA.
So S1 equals 1.08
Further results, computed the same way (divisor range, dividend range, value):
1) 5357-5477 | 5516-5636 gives 1.03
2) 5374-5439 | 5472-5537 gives 1.00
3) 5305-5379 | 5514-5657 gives 1.05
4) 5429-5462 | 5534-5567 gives 1.02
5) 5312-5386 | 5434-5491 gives 1.02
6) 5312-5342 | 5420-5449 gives 1.06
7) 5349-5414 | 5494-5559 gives 1.02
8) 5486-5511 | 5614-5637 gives 1.05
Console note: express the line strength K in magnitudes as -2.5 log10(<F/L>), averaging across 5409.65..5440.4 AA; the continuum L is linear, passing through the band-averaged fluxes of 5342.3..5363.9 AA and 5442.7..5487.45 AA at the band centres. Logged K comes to 0.01 mag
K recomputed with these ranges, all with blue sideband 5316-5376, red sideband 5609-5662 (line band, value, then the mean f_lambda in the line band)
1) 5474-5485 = 0.04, 51.5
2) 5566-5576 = 0.03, 50.9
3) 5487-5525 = 0.00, 53.2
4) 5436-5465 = -0.03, 54.9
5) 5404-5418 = 0.01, 53.4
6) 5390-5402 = 0.02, 53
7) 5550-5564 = -0.05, 54.9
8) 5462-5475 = 0.04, 51.4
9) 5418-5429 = 0.06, 51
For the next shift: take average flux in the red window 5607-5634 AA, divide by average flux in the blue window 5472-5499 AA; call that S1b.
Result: 1.0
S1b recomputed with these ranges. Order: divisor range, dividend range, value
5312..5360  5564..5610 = 0.95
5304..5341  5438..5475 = 1.00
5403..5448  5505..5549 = 0.97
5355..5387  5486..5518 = 0.95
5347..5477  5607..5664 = 0.96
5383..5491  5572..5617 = 0.97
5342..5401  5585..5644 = 0.93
